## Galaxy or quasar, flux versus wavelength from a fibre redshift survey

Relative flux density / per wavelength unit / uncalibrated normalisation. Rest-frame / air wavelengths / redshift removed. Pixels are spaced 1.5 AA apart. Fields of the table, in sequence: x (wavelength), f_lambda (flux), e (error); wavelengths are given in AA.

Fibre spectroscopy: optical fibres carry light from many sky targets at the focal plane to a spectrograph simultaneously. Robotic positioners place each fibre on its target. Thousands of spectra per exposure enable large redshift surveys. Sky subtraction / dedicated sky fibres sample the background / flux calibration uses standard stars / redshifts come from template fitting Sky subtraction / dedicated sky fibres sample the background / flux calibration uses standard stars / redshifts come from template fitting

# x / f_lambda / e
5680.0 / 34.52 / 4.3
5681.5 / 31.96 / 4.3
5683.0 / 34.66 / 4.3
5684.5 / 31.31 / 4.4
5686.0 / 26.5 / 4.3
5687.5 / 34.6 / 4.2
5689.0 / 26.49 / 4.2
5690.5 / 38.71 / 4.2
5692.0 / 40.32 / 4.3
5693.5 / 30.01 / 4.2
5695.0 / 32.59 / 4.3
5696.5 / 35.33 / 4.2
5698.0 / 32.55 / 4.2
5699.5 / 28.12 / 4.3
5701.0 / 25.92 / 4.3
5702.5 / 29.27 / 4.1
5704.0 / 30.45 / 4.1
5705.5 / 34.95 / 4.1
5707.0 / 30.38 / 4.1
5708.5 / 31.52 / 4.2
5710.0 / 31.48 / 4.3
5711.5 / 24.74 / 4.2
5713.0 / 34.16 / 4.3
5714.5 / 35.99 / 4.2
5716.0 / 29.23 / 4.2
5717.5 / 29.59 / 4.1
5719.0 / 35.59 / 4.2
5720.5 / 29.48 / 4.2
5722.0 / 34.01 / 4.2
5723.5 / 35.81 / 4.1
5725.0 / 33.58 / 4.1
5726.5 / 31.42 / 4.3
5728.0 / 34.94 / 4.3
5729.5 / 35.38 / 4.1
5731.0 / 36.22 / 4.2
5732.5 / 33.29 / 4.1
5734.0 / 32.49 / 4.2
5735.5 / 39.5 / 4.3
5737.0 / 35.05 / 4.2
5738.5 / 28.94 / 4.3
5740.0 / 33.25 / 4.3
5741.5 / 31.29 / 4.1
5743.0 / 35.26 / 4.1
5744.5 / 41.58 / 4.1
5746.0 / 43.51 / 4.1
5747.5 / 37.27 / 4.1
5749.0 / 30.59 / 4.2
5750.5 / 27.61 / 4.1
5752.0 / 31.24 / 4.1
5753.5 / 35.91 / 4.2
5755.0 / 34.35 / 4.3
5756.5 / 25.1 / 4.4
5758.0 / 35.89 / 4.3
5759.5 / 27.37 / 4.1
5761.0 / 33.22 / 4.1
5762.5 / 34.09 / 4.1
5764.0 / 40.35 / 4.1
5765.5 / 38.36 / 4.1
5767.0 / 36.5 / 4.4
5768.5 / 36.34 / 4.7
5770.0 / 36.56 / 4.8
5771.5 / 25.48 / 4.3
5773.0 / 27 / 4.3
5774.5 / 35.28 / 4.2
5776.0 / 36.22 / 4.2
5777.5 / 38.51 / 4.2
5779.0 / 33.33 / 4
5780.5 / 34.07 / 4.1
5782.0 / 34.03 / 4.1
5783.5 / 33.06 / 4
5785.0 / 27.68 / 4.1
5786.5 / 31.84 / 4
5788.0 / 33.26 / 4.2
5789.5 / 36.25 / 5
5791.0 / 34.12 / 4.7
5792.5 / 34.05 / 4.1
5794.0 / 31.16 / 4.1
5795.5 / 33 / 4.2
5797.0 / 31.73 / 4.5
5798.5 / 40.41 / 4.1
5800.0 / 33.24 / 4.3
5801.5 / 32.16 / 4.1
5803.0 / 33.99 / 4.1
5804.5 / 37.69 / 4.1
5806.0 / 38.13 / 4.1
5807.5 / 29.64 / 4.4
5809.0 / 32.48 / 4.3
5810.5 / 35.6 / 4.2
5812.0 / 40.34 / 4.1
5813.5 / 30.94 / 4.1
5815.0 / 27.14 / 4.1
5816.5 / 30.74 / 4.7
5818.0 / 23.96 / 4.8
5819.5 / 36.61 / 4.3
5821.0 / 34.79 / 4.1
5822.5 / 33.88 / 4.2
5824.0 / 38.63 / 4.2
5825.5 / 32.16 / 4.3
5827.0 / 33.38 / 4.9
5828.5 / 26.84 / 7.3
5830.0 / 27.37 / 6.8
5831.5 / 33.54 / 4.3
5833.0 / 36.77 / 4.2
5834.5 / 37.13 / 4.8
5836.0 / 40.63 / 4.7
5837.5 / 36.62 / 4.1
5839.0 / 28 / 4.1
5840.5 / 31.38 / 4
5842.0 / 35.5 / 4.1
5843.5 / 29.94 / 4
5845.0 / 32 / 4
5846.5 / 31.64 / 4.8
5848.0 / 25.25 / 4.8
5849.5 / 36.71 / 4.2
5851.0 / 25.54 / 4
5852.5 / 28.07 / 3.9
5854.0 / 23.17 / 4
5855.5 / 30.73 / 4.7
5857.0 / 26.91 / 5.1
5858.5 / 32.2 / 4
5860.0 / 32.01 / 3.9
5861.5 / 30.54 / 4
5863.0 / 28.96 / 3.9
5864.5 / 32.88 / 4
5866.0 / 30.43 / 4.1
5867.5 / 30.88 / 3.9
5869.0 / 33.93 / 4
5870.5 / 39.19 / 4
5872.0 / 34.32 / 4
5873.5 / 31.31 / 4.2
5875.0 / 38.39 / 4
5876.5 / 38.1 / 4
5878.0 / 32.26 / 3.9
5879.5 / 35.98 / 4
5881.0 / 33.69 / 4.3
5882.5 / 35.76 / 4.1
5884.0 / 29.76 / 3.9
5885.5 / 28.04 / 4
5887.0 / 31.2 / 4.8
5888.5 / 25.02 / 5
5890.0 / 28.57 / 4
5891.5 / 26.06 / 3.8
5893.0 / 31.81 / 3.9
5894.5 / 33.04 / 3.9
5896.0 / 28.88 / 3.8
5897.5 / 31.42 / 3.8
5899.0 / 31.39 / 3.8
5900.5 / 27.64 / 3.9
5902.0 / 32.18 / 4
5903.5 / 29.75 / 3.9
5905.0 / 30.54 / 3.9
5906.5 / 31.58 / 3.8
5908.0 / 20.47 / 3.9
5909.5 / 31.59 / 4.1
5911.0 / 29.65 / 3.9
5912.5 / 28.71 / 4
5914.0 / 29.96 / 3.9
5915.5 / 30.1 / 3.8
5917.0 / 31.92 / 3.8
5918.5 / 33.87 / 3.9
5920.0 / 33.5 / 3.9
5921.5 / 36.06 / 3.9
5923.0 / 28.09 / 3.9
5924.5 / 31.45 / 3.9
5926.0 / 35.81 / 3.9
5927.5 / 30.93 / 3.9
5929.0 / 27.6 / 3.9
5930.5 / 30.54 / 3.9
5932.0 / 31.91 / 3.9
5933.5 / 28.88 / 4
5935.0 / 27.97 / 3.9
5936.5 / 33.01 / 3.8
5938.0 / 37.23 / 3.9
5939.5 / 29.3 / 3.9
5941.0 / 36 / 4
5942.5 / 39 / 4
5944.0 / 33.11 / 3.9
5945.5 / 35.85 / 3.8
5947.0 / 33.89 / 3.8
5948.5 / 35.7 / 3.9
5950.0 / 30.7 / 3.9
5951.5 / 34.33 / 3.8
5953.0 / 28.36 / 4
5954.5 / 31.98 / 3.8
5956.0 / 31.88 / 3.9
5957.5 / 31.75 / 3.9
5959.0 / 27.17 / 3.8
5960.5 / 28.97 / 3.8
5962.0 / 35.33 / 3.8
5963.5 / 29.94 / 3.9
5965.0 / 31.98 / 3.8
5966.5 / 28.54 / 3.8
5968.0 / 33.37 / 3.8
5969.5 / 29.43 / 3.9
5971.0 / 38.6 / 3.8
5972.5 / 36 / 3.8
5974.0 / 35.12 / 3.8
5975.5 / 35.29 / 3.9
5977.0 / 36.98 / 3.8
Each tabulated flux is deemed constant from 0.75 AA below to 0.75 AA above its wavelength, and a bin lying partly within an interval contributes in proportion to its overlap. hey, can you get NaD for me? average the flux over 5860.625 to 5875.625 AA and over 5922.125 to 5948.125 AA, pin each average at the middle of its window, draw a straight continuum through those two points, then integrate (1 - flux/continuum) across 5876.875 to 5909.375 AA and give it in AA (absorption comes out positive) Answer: 2.44 AA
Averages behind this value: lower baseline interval 33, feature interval 30.4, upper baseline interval 32.5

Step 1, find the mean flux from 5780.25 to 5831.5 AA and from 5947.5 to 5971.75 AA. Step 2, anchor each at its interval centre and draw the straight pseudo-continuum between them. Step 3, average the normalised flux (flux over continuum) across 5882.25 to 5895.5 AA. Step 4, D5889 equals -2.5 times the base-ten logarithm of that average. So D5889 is 0.09 mag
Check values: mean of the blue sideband 33.1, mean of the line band 29.7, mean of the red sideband 31.8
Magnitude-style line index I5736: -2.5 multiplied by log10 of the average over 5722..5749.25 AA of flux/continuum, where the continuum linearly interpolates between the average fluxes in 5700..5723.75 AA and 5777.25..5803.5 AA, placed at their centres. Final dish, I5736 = -0.099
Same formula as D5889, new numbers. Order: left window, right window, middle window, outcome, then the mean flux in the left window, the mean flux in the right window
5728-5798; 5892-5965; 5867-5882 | -0.085 mag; 33.9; 31.5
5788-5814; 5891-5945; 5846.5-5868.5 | 0.109 mag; 34.4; 31.2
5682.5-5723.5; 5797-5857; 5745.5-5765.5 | -0.049 mag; 31.8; 32.6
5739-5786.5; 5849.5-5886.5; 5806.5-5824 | 0.004 mag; 33.8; 31.9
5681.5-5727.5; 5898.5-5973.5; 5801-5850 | -0.042 mag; 32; 31.7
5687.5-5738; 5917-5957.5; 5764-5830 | -0.029 mag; 32.7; 32.5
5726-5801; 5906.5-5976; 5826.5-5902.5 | 0.040 mag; 33.9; 32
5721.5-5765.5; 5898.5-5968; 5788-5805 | -0.027 mag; 34.2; 31.5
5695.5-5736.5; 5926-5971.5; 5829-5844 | -0.045 mag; 32.4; 32.1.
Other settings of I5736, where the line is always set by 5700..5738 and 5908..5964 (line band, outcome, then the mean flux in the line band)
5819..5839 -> -0.067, 34.2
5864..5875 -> -0.053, 33.6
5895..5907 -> 0.051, 30.5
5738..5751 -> -0.070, 34.6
